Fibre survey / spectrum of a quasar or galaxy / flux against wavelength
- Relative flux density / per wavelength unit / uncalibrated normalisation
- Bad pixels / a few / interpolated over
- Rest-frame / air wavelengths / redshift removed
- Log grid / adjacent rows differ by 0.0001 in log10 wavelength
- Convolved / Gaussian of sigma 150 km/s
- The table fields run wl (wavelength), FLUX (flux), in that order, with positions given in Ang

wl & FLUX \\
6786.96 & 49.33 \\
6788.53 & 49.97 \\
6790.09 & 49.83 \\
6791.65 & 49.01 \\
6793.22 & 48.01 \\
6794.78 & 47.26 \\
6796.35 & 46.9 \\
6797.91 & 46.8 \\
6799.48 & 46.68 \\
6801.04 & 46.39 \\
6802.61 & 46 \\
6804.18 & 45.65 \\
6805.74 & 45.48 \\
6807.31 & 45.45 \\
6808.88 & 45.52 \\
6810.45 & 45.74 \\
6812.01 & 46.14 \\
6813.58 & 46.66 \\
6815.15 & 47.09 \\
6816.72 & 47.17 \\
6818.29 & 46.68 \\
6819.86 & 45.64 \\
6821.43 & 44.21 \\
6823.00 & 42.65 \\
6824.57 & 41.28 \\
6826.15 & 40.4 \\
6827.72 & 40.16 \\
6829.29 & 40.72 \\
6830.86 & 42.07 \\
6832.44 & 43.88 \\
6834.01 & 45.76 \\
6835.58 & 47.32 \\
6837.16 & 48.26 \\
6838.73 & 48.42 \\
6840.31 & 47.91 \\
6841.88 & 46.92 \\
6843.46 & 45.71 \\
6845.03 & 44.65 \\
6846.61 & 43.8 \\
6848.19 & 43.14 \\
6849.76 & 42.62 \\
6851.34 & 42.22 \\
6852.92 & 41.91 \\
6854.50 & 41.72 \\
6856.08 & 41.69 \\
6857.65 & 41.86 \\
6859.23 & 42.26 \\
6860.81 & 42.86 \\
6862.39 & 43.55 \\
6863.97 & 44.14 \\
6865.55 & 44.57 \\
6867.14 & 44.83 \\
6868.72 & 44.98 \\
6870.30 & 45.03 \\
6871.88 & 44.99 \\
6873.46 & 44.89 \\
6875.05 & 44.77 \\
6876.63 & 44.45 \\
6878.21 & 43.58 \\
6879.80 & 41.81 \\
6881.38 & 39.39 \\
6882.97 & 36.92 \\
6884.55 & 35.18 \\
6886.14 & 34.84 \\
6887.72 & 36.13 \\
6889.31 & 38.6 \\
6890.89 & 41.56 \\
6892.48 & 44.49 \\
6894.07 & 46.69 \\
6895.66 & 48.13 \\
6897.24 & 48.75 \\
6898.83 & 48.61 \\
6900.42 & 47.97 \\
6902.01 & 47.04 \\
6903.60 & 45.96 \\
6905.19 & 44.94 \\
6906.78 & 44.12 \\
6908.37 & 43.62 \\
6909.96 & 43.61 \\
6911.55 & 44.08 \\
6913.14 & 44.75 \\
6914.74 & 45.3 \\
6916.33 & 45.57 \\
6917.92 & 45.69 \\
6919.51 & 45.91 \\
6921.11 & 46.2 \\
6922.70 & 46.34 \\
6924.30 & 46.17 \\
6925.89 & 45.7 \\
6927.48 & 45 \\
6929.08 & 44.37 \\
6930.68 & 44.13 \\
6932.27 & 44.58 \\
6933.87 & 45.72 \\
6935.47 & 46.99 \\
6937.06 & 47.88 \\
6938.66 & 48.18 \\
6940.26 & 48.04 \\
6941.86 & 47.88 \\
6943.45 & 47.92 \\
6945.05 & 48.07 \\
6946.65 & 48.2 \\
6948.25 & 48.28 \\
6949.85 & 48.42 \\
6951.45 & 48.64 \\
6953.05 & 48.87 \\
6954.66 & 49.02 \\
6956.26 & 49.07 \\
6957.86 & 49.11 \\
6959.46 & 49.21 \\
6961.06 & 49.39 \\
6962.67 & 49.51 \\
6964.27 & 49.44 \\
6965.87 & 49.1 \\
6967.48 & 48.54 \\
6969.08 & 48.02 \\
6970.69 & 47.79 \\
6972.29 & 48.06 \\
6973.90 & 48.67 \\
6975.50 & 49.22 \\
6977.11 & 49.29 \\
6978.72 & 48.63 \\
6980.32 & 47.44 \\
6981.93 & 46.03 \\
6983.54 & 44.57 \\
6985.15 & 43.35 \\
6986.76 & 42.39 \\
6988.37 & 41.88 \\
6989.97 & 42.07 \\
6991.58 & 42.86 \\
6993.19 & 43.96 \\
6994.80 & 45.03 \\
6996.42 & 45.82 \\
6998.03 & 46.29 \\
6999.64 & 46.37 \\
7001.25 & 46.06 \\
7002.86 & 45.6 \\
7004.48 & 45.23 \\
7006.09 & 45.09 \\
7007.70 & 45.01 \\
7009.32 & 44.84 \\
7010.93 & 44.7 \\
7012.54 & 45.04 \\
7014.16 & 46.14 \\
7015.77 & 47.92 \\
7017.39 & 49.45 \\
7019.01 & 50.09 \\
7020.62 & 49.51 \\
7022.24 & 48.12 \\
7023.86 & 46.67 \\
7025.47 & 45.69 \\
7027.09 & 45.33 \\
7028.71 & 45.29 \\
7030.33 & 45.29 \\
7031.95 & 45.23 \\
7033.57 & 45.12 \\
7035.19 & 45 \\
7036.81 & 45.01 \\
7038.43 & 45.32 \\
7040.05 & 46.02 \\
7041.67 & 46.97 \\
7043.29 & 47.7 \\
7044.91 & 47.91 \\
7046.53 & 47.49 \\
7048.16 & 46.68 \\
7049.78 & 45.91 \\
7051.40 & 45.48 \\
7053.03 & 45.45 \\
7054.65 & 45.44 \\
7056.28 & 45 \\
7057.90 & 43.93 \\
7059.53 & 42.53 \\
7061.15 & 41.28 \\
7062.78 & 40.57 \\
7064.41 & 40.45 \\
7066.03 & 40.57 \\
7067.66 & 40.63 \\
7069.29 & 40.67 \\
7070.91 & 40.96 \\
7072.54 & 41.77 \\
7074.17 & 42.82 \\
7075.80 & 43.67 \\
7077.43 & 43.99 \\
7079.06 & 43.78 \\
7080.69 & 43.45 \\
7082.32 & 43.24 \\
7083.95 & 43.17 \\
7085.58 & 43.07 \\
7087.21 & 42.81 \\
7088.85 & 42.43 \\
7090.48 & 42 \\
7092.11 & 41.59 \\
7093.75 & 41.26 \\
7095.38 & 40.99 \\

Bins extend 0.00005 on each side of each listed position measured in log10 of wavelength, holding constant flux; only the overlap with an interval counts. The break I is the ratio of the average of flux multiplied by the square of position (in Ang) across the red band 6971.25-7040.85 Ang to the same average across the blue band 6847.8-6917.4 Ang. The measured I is 1.1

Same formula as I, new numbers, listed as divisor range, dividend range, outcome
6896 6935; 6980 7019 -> 1.01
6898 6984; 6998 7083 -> 0.98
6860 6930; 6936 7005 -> 1.09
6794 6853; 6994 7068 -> 1.07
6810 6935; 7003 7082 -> 1.07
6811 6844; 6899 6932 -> 1.03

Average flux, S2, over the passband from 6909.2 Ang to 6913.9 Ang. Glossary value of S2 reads 44.2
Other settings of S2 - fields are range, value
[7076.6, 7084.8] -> 43.5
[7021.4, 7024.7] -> 47.4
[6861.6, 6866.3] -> 44.1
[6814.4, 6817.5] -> 47.1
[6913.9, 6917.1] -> 45.3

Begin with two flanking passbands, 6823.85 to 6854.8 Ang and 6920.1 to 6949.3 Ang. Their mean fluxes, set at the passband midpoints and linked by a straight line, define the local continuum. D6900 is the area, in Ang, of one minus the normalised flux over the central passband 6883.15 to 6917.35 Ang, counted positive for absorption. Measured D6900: 1.50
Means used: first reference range 44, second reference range 46.7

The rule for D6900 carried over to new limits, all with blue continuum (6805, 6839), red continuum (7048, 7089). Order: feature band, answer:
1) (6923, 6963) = -3.3 Ang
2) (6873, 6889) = 1.6 Ang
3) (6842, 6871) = 0.7 Ang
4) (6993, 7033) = -2.5 Ang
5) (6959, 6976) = -2.0 Ang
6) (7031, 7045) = -0.9 Ang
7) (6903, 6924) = -0.5 Ang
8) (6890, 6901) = -0.6 Ang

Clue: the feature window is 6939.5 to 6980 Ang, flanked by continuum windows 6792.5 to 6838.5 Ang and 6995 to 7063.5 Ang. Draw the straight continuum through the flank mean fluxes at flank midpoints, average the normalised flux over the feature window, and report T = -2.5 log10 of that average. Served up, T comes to -0.07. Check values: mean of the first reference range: 45.3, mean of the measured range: 48.6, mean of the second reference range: 45.8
